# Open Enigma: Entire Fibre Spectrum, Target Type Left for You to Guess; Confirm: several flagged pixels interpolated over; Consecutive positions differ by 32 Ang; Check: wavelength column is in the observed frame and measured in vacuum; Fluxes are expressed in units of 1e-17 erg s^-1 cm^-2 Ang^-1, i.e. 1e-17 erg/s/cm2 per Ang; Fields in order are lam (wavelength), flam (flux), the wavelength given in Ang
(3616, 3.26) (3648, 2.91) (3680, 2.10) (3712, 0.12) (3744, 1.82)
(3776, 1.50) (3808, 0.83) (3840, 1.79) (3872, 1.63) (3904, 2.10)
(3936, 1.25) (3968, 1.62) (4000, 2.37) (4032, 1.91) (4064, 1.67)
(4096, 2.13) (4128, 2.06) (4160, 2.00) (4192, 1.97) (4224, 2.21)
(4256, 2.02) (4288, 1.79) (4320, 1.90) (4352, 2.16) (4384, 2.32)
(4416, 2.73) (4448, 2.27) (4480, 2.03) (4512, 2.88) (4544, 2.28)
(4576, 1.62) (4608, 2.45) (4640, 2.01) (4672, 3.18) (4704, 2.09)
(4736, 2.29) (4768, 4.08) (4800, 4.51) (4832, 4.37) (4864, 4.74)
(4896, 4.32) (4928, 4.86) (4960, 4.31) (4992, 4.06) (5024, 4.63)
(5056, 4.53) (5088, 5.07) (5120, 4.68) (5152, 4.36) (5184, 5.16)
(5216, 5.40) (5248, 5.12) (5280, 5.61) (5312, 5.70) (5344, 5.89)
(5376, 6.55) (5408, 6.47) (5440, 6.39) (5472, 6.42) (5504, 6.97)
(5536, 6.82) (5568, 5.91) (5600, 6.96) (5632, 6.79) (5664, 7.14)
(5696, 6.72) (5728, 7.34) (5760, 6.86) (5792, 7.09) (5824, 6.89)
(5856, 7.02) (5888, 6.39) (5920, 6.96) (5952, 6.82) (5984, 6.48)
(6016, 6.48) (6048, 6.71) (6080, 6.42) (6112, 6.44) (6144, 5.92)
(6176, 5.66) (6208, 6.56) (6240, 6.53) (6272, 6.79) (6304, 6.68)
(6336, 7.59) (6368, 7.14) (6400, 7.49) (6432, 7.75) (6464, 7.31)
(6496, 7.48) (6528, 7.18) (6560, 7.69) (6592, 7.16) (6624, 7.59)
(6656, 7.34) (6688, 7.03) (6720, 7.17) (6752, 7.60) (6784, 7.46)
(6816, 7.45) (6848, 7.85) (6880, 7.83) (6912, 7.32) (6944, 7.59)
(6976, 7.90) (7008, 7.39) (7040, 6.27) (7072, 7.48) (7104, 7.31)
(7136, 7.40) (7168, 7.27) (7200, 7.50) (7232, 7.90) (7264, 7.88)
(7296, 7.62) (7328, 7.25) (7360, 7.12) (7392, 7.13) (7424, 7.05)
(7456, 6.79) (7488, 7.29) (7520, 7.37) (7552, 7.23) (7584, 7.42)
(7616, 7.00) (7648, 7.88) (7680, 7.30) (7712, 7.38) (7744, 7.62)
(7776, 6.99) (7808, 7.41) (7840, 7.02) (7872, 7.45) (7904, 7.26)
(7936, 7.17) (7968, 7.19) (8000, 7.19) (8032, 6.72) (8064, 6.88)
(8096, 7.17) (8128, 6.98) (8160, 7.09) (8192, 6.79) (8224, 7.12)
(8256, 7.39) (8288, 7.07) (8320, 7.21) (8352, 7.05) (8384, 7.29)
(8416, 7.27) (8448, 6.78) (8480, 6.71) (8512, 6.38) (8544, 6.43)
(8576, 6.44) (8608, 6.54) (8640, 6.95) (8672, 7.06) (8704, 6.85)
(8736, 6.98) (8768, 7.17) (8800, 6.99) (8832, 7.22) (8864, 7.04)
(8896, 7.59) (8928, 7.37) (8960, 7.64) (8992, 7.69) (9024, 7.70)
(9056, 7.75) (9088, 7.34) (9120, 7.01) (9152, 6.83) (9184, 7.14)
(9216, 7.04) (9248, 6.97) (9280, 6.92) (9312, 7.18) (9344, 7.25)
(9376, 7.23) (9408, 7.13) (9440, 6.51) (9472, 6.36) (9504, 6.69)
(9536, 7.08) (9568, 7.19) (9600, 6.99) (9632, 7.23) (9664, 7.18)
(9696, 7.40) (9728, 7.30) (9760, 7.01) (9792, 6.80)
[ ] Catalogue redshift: 0.195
